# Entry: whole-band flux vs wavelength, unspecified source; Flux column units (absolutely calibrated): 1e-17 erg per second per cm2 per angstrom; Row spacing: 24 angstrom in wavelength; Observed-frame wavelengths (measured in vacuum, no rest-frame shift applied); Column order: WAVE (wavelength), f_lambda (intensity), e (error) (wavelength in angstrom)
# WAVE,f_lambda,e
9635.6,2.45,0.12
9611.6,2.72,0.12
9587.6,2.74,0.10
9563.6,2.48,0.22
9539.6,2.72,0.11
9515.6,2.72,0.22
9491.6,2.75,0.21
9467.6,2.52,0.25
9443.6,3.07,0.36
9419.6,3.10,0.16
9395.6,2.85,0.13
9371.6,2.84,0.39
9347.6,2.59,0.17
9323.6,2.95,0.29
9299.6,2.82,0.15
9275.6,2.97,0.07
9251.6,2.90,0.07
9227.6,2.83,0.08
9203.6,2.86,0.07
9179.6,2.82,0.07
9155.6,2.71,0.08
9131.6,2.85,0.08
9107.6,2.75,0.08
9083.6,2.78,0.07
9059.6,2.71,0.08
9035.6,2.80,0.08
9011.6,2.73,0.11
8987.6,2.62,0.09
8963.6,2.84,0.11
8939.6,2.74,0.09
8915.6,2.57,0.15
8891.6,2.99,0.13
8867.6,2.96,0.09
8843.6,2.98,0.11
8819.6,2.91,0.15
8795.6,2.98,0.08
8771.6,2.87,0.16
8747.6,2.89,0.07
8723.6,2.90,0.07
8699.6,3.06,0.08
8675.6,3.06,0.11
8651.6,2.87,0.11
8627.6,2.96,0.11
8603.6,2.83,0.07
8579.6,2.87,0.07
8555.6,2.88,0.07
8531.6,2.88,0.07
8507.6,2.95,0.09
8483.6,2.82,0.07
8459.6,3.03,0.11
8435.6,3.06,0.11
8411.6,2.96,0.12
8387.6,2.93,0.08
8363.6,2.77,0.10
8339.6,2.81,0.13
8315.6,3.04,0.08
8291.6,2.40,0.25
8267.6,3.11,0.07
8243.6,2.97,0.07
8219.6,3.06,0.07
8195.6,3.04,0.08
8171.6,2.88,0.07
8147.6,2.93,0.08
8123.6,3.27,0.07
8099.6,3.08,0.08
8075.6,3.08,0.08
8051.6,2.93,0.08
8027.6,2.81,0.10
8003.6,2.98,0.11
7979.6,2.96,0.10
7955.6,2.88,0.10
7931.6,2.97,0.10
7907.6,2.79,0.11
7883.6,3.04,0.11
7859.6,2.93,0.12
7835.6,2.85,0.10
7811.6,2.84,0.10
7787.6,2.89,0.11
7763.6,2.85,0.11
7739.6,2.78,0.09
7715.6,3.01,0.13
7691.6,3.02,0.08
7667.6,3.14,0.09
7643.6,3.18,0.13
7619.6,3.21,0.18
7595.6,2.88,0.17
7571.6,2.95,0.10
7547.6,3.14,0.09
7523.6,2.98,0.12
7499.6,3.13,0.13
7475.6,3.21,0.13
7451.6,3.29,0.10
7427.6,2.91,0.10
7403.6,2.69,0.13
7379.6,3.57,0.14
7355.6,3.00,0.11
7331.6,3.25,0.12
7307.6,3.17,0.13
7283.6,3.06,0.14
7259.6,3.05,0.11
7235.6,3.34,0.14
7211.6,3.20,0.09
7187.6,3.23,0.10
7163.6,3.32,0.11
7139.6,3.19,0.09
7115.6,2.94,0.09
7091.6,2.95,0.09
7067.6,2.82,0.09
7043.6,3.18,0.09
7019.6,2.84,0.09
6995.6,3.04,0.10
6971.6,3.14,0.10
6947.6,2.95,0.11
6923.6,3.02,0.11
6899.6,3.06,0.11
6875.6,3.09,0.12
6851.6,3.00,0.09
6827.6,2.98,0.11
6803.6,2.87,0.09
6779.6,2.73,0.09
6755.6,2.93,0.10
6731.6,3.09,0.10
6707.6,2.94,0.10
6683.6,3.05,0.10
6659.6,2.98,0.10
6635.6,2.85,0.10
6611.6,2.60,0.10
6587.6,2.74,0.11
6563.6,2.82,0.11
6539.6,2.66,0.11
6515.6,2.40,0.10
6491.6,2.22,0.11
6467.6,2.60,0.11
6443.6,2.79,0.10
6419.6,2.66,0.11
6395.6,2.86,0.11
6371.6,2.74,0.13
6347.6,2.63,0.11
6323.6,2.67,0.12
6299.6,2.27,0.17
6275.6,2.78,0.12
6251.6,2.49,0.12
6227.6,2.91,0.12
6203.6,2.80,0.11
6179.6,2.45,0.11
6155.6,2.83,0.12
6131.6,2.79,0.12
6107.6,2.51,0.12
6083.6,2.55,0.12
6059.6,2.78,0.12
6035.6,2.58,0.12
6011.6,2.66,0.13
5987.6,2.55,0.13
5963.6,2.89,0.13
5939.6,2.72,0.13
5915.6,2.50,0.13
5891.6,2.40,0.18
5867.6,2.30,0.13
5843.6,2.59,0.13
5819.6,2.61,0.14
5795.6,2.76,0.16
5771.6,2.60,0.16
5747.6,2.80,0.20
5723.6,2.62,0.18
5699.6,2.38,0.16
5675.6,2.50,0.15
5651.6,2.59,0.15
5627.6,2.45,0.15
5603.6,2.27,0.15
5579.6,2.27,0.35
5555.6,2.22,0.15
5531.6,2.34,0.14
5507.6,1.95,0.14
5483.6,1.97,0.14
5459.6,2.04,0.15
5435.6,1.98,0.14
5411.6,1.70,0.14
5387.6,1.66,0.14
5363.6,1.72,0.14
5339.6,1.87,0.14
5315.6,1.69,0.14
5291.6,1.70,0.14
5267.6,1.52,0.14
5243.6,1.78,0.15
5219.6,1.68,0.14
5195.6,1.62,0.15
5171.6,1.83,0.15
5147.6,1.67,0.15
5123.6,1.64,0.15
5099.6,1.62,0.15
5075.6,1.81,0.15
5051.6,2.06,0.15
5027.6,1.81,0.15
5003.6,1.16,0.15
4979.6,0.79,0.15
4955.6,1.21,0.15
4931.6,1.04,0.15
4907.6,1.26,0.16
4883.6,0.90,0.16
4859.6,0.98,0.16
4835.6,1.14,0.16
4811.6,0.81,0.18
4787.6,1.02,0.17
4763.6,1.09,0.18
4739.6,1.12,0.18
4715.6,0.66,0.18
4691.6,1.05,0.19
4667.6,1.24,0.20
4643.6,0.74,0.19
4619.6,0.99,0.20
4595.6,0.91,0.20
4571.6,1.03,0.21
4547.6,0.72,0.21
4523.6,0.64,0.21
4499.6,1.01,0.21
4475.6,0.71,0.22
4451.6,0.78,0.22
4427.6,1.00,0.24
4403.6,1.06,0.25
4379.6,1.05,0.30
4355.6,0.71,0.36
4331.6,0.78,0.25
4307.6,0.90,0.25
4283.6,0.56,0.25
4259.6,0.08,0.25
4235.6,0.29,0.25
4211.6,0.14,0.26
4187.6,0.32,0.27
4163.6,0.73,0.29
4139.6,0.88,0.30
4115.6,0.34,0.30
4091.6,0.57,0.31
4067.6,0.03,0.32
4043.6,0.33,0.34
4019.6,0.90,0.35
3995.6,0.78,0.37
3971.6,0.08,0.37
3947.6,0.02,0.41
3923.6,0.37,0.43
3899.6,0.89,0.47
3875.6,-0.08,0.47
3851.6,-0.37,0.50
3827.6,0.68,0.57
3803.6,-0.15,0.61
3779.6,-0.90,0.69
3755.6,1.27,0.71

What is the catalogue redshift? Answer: 0.256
